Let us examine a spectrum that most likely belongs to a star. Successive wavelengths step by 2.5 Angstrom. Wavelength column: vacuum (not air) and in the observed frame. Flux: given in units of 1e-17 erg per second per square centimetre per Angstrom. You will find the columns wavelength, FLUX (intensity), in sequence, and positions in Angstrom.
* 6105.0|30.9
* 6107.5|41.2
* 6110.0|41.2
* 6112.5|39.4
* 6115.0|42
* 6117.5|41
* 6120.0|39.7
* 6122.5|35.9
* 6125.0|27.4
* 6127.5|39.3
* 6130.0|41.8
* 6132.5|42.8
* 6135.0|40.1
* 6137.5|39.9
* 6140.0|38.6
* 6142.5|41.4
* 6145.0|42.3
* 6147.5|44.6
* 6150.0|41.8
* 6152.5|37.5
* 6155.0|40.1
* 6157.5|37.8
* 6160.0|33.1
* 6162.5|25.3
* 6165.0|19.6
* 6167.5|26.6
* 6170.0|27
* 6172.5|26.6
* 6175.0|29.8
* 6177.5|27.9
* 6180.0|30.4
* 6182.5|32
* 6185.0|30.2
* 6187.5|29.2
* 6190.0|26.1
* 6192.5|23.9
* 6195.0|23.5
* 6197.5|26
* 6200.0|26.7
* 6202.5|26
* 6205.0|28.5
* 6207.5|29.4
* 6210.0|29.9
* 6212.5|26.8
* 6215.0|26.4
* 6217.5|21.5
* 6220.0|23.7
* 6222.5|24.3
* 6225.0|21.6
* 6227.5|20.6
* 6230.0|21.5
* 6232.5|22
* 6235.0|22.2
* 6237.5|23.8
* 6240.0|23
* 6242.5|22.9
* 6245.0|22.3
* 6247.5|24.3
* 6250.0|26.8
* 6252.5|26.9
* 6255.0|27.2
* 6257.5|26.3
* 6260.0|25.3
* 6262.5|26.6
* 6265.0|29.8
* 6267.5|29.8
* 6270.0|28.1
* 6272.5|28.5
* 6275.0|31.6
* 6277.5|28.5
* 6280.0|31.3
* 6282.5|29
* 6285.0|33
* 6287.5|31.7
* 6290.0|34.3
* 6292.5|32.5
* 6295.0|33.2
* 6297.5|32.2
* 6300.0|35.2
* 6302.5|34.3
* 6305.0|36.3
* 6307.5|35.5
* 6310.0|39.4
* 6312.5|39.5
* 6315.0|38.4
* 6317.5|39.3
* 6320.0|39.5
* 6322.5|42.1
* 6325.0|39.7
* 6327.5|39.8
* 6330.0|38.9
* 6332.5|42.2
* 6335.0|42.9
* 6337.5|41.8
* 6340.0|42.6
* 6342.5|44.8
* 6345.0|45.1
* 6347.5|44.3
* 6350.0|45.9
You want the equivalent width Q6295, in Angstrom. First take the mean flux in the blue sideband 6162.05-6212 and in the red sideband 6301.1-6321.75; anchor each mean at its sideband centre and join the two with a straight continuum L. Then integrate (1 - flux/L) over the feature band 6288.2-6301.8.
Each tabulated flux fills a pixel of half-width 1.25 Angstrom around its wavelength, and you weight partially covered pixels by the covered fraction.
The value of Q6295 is 1.1 Angstrom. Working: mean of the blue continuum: 27.3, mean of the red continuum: 37.9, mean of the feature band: 33.4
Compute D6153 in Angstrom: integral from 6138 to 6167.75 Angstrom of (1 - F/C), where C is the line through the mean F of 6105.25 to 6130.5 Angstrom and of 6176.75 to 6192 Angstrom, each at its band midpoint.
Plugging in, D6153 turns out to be -2.2 Angstrom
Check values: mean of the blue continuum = 38.5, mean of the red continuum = 29.1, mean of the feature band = 36.1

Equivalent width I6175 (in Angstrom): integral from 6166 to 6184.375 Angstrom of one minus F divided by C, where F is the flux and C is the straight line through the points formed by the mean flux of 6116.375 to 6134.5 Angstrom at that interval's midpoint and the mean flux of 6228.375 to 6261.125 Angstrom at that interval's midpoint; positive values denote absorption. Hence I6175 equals 2.2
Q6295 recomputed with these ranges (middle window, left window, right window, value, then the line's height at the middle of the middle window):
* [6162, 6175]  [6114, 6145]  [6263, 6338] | 4.4 Angstrom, 38.3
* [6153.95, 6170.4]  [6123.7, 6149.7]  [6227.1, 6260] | 2.8 Angstrom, 36.1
